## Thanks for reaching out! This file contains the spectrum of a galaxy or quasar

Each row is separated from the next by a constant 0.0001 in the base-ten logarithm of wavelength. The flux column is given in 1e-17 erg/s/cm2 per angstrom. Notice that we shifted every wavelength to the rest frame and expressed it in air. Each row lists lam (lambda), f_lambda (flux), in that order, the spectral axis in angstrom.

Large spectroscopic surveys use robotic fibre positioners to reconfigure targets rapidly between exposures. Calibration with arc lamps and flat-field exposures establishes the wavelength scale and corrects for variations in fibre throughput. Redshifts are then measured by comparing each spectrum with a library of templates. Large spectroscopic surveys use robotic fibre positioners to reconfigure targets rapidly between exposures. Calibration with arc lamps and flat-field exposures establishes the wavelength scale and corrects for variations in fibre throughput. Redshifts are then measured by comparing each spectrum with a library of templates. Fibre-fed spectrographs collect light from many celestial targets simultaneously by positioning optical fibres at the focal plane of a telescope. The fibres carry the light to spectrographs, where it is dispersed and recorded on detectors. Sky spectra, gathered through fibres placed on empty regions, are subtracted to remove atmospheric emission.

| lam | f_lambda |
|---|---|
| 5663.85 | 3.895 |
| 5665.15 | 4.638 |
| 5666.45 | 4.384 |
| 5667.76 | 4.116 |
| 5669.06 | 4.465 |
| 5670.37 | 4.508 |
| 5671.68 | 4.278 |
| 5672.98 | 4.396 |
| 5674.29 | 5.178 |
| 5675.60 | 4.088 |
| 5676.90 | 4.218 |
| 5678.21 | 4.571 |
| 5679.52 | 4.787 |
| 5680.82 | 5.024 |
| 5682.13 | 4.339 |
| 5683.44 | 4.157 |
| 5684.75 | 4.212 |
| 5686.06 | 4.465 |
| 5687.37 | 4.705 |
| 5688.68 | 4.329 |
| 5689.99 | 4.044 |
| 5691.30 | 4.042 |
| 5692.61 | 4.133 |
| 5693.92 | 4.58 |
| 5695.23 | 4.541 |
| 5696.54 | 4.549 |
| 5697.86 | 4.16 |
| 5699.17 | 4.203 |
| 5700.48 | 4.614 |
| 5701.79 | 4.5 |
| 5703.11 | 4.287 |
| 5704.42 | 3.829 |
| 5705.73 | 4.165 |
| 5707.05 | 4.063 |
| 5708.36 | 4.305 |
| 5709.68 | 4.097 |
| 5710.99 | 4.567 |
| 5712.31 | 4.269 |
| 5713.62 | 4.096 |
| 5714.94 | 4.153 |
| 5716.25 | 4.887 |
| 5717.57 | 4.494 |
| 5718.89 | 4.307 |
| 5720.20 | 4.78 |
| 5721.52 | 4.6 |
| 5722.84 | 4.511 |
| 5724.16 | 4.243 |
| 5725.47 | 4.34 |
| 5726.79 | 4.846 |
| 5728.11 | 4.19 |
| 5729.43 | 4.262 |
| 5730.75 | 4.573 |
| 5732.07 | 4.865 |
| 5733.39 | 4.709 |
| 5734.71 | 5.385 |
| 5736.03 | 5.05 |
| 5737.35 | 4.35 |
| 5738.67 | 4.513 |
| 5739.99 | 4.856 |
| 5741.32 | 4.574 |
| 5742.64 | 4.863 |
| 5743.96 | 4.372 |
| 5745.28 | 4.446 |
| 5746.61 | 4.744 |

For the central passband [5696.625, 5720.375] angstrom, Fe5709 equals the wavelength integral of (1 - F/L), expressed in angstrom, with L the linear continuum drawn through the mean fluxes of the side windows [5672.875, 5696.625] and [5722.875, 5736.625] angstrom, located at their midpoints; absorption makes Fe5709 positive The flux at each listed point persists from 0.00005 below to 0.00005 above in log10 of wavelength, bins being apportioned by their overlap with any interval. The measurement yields 1.2 angstrom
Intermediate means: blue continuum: 4.44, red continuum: 4.64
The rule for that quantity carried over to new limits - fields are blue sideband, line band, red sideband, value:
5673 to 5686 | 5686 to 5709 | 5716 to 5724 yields 1.1 angstrom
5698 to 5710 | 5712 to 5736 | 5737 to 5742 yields -0.6 angstrom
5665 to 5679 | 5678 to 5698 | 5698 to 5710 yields -0.4 angstrom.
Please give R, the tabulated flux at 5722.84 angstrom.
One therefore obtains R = 4.511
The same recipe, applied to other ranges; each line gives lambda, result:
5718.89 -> 4.307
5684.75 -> 4.212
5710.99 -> 4.567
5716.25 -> 4.887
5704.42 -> 3.829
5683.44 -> 4.157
